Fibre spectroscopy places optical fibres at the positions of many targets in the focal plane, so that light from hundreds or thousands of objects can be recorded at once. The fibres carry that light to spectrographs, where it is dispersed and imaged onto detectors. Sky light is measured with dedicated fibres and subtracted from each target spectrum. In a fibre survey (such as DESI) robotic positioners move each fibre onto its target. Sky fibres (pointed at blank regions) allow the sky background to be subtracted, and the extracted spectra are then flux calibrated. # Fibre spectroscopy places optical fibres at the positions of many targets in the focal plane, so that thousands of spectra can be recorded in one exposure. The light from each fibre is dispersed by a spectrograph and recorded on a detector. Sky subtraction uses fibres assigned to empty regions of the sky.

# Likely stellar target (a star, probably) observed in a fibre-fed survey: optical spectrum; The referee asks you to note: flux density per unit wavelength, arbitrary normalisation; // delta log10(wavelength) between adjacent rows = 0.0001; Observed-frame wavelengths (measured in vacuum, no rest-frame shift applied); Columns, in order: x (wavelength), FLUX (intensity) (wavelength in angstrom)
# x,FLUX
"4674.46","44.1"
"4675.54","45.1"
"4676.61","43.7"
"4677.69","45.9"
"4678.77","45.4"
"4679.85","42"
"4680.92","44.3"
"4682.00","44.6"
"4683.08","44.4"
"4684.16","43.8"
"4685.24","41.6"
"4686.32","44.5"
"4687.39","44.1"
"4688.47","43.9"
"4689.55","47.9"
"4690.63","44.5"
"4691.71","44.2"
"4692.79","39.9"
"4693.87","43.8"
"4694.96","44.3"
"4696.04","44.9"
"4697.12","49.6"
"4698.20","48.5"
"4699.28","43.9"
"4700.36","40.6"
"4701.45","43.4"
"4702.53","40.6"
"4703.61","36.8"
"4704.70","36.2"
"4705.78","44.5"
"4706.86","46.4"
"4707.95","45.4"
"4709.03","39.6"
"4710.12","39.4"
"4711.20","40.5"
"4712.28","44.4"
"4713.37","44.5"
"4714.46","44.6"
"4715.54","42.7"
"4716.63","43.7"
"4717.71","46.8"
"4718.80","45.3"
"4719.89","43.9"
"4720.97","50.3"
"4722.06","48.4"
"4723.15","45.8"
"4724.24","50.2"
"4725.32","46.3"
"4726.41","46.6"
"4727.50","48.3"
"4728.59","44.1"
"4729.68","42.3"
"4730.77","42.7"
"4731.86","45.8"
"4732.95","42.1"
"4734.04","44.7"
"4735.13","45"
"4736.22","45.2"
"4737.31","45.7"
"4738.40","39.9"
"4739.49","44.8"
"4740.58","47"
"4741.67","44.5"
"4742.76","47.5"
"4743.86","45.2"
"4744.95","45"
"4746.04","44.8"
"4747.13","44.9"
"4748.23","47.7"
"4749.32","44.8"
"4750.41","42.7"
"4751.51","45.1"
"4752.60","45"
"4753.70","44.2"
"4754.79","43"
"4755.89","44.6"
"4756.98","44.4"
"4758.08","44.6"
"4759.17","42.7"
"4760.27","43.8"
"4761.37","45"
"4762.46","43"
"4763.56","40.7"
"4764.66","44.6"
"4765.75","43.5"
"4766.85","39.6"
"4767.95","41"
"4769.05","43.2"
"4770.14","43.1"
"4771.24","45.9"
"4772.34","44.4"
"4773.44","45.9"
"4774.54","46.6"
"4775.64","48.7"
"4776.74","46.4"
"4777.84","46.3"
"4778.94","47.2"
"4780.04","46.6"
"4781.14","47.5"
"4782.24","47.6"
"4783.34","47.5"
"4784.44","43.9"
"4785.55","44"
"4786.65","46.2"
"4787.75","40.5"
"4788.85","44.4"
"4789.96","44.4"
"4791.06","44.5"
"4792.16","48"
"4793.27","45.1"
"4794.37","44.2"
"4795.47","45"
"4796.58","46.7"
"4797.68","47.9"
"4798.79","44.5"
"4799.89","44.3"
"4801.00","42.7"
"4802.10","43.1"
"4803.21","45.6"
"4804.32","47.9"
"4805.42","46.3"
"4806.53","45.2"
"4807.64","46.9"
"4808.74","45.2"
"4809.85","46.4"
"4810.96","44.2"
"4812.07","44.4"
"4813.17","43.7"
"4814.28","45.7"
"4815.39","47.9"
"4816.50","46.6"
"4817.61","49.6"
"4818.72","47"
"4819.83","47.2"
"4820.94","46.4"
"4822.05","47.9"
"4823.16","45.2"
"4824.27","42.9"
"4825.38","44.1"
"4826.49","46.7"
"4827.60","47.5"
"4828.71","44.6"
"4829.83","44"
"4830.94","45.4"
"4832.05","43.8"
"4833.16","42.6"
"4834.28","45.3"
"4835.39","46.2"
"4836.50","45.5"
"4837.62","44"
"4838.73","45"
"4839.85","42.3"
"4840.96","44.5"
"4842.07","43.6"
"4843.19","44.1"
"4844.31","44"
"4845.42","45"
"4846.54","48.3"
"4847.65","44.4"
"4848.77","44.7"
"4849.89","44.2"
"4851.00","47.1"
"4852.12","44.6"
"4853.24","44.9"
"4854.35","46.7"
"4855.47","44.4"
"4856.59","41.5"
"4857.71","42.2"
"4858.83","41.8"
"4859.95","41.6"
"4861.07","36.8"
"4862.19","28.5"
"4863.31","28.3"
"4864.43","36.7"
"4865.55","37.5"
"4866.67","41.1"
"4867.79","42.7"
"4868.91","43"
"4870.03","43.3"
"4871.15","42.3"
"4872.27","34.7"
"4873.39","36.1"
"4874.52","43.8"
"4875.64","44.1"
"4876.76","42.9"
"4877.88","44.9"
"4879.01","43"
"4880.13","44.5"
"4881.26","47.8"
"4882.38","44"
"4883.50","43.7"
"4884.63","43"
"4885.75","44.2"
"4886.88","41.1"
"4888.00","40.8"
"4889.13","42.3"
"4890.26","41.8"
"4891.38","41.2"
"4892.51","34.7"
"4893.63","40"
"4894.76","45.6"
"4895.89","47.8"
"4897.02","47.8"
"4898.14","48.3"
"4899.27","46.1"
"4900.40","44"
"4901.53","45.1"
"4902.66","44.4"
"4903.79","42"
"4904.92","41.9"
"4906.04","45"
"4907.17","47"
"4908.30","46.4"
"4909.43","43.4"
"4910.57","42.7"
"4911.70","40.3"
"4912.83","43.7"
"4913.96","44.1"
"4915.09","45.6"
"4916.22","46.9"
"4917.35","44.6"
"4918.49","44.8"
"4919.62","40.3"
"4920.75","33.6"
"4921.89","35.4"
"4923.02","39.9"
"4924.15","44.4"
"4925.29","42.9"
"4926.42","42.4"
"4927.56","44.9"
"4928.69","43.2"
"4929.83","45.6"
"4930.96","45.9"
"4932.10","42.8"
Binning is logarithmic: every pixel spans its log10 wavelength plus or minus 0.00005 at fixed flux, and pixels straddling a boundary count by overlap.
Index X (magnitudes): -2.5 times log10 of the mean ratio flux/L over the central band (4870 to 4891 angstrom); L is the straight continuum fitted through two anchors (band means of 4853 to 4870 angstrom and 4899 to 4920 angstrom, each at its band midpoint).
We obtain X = -0.025 mag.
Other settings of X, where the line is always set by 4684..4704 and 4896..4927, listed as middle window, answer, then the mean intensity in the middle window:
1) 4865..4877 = 0.07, 41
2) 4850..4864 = 0.07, 40.8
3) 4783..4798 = -0.03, 45.1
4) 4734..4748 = -0.03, 45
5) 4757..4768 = 0.02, 43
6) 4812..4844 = -0.04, 45.3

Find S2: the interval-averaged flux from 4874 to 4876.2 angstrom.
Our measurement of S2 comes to 44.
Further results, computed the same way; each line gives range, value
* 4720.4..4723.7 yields 48.1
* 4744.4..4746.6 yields 45.1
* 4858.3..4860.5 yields 41.7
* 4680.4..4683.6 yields 44.4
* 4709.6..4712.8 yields 41.6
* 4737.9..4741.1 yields 44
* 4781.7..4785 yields 46.3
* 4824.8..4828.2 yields 46.1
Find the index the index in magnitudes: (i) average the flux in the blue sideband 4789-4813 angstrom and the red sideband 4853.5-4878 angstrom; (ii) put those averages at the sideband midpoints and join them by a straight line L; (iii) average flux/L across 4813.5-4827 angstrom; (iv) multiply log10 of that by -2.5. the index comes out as -0.06 mag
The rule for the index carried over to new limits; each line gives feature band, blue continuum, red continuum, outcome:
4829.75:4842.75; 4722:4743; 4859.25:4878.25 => -0.09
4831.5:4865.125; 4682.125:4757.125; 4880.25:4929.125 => 0.02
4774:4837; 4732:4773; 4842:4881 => -0.06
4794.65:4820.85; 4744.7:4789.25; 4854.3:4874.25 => -0.08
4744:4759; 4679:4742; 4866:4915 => -0.02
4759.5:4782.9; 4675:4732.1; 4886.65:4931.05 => -0.02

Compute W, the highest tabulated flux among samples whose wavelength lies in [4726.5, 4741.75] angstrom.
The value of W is 48.3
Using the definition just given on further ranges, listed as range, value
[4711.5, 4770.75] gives 50.3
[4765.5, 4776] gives 48.7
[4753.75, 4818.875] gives 49.6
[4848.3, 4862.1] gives 47.1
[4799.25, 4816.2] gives 47.9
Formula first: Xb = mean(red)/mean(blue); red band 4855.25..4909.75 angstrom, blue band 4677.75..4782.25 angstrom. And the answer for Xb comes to 0.95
